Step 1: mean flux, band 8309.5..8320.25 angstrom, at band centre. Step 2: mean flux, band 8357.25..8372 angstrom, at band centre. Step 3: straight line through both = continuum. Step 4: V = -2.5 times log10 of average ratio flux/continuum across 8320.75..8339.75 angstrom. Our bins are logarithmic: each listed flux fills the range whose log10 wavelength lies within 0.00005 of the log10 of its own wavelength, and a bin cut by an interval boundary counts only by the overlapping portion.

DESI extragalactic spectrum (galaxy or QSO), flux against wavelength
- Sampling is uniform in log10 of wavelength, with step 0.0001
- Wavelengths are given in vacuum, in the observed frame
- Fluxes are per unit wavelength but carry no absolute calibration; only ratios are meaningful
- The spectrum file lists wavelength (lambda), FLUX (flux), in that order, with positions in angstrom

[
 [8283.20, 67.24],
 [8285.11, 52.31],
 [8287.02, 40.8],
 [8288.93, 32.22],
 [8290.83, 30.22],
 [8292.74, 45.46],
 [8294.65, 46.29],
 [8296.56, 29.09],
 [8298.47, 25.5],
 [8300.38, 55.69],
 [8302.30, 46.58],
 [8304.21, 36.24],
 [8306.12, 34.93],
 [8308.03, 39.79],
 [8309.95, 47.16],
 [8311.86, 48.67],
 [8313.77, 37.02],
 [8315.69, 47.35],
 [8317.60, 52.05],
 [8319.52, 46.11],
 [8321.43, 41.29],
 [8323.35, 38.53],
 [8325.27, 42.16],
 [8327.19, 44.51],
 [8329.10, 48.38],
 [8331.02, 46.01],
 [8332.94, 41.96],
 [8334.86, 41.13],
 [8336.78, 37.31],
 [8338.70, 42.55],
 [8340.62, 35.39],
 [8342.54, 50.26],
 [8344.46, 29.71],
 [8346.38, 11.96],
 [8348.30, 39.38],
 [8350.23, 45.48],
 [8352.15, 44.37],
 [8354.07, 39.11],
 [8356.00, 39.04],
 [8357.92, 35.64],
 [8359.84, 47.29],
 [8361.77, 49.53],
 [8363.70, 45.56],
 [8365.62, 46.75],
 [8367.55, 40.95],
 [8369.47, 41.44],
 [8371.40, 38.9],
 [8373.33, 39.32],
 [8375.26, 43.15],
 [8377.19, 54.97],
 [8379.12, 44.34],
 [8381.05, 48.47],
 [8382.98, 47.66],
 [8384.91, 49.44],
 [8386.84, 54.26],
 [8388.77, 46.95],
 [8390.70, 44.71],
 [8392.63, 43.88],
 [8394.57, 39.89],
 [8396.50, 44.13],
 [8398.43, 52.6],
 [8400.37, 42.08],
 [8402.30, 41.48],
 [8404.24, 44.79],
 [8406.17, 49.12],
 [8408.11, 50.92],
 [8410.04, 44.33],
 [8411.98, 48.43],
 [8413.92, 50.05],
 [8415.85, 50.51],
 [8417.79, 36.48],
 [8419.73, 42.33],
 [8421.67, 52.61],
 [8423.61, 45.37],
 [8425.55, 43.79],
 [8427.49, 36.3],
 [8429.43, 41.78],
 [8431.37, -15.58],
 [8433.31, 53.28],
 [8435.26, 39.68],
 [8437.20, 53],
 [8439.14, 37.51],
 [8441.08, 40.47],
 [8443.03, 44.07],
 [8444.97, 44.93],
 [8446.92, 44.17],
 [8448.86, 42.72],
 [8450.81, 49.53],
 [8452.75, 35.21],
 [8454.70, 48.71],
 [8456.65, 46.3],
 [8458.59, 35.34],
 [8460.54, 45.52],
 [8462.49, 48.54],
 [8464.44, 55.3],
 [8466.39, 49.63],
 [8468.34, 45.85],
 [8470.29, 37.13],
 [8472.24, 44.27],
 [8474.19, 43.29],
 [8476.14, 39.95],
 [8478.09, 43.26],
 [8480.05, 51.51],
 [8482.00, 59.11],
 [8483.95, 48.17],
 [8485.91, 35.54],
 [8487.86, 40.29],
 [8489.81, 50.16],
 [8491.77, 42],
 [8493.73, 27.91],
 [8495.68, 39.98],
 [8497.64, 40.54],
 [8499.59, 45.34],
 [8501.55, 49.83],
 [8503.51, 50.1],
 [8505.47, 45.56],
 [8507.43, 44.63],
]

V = 0.08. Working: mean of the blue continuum 46.4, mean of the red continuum 43.5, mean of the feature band 42.3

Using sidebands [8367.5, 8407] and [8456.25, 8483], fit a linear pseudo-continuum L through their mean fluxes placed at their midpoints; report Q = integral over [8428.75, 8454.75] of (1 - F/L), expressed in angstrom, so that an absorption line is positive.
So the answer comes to 3.54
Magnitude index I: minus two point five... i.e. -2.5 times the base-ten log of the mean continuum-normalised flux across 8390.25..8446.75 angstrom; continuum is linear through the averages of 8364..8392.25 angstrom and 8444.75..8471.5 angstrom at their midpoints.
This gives 0.06 mag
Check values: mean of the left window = 45.8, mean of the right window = 44.9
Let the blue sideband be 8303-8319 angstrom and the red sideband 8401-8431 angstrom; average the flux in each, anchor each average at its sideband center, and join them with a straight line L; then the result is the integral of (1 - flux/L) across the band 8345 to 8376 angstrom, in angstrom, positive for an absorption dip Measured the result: 2.26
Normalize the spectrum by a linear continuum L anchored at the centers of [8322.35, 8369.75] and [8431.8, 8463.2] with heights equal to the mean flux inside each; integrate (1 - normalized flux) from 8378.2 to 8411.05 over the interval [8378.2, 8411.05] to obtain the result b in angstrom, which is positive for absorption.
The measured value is -3.41 angstrom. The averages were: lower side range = 41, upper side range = 43.2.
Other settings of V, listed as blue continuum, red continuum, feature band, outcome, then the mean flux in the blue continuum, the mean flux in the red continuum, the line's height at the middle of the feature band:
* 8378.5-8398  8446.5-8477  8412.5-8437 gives 0.13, 46.6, 44.5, 45.6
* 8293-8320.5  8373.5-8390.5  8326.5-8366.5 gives 0.11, 42.4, 48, 45.4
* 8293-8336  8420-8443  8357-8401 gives -0.12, 42.6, 39.2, 40.7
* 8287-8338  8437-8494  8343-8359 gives 0.17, 41.6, 44.4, 42.3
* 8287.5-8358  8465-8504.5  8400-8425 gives -0.09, 40.5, 44.3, 42.6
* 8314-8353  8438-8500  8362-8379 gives -0.06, 41.2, 43.8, 41.9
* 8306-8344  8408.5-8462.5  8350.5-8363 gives 0.00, 43.1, 42.3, 42.9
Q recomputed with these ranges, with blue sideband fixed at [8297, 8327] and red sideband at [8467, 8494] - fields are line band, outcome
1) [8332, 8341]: 0.6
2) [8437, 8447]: 0.1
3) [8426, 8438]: 2.4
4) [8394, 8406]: -0.4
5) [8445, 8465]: -0.5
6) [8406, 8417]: -1.4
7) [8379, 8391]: -1.5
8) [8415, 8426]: -0.5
